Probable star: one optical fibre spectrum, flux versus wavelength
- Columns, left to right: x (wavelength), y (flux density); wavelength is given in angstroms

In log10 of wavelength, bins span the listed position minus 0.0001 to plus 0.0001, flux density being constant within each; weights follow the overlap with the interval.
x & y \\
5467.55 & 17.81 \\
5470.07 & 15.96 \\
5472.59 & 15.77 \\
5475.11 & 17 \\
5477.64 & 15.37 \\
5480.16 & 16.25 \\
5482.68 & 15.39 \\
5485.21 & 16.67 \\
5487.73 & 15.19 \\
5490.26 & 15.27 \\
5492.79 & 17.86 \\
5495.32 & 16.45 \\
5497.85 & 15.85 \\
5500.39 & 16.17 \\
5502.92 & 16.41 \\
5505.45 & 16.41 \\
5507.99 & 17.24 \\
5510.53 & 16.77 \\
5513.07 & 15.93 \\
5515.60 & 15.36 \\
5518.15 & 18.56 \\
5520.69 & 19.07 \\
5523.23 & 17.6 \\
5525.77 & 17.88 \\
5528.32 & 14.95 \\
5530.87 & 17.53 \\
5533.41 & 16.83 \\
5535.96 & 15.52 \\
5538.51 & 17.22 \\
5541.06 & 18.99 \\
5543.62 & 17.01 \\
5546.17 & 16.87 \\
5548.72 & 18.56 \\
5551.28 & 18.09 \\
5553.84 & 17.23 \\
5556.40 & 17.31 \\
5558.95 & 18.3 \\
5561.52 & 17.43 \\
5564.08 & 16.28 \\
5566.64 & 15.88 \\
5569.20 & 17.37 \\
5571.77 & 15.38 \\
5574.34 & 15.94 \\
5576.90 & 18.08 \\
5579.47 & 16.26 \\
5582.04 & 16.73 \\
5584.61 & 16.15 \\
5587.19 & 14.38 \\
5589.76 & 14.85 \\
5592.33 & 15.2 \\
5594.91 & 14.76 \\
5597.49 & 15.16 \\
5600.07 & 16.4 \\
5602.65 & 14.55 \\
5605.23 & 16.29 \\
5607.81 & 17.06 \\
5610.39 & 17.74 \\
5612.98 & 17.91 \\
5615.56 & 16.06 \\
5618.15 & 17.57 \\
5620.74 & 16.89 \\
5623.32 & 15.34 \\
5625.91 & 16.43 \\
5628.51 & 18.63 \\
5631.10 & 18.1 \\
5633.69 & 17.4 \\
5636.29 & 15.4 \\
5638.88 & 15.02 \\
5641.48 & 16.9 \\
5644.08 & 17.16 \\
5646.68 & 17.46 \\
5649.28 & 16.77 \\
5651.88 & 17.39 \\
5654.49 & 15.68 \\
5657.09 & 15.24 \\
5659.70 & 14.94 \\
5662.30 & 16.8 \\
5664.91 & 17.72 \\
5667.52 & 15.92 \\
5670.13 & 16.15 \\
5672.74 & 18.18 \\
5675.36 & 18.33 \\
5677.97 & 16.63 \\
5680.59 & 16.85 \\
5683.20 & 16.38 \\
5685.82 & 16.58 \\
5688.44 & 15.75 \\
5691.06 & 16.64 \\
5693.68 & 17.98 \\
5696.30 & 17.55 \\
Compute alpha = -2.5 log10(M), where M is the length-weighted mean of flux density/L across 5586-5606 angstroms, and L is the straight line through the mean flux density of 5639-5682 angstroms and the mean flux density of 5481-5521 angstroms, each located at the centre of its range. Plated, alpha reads 0.10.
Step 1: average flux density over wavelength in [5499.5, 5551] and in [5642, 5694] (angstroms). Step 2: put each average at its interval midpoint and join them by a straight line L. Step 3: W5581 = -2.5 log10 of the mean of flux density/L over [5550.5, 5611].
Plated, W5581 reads 0.04 mag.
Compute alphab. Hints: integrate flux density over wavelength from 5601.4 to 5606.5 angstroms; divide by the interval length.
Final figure 15.4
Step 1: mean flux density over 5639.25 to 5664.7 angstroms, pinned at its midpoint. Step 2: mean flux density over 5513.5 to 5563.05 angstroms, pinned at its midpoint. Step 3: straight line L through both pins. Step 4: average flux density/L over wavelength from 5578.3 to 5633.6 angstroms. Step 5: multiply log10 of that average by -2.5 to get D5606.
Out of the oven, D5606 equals 0.03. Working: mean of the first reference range 17.4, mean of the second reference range 16.5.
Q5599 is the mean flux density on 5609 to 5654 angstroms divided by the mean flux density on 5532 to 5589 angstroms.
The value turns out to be 1.0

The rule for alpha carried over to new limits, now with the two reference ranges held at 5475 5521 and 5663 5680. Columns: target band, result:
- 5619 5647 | 0.012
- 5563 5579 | 0.015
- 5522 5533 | -0.029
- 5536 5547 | -0.046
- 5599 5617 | 0.018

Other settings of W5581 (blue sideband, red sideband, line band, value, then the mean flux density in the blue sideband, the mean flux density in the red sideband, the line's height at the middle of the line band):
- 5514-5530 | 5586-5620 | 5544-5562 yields -0.06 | 17.2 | 16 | 16.8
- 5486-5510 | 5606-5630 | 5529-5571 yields -0.04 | 16.3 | 17.1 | 16.7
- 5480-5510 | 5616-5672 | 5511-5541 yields -0.04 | 16.3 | 16.6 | 16.3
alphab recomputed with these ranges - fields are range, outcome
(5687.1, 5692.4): 16.2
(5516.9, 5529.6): 17.6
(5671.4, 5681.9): 17.5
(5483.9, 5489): 15.9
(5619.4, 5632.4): 17.1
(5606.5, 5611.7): 17.4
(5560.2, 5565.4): 16.8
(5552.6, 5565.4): 17.3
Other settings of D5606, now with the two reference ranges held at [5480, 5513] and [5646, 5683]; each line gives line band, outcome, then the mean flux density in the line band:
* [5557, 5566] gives -0.051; 17.2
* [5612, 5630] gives -0.025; 17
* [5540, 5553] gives -0.092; 17.9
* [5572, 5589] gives 0.022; 16.2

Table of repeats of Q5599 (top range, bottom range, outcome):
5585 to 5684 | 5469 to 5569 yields 0.98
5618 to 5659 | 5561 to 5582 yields 1.01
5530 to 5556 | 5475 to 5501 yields 1.08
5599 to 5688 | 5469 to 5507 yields 1.03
